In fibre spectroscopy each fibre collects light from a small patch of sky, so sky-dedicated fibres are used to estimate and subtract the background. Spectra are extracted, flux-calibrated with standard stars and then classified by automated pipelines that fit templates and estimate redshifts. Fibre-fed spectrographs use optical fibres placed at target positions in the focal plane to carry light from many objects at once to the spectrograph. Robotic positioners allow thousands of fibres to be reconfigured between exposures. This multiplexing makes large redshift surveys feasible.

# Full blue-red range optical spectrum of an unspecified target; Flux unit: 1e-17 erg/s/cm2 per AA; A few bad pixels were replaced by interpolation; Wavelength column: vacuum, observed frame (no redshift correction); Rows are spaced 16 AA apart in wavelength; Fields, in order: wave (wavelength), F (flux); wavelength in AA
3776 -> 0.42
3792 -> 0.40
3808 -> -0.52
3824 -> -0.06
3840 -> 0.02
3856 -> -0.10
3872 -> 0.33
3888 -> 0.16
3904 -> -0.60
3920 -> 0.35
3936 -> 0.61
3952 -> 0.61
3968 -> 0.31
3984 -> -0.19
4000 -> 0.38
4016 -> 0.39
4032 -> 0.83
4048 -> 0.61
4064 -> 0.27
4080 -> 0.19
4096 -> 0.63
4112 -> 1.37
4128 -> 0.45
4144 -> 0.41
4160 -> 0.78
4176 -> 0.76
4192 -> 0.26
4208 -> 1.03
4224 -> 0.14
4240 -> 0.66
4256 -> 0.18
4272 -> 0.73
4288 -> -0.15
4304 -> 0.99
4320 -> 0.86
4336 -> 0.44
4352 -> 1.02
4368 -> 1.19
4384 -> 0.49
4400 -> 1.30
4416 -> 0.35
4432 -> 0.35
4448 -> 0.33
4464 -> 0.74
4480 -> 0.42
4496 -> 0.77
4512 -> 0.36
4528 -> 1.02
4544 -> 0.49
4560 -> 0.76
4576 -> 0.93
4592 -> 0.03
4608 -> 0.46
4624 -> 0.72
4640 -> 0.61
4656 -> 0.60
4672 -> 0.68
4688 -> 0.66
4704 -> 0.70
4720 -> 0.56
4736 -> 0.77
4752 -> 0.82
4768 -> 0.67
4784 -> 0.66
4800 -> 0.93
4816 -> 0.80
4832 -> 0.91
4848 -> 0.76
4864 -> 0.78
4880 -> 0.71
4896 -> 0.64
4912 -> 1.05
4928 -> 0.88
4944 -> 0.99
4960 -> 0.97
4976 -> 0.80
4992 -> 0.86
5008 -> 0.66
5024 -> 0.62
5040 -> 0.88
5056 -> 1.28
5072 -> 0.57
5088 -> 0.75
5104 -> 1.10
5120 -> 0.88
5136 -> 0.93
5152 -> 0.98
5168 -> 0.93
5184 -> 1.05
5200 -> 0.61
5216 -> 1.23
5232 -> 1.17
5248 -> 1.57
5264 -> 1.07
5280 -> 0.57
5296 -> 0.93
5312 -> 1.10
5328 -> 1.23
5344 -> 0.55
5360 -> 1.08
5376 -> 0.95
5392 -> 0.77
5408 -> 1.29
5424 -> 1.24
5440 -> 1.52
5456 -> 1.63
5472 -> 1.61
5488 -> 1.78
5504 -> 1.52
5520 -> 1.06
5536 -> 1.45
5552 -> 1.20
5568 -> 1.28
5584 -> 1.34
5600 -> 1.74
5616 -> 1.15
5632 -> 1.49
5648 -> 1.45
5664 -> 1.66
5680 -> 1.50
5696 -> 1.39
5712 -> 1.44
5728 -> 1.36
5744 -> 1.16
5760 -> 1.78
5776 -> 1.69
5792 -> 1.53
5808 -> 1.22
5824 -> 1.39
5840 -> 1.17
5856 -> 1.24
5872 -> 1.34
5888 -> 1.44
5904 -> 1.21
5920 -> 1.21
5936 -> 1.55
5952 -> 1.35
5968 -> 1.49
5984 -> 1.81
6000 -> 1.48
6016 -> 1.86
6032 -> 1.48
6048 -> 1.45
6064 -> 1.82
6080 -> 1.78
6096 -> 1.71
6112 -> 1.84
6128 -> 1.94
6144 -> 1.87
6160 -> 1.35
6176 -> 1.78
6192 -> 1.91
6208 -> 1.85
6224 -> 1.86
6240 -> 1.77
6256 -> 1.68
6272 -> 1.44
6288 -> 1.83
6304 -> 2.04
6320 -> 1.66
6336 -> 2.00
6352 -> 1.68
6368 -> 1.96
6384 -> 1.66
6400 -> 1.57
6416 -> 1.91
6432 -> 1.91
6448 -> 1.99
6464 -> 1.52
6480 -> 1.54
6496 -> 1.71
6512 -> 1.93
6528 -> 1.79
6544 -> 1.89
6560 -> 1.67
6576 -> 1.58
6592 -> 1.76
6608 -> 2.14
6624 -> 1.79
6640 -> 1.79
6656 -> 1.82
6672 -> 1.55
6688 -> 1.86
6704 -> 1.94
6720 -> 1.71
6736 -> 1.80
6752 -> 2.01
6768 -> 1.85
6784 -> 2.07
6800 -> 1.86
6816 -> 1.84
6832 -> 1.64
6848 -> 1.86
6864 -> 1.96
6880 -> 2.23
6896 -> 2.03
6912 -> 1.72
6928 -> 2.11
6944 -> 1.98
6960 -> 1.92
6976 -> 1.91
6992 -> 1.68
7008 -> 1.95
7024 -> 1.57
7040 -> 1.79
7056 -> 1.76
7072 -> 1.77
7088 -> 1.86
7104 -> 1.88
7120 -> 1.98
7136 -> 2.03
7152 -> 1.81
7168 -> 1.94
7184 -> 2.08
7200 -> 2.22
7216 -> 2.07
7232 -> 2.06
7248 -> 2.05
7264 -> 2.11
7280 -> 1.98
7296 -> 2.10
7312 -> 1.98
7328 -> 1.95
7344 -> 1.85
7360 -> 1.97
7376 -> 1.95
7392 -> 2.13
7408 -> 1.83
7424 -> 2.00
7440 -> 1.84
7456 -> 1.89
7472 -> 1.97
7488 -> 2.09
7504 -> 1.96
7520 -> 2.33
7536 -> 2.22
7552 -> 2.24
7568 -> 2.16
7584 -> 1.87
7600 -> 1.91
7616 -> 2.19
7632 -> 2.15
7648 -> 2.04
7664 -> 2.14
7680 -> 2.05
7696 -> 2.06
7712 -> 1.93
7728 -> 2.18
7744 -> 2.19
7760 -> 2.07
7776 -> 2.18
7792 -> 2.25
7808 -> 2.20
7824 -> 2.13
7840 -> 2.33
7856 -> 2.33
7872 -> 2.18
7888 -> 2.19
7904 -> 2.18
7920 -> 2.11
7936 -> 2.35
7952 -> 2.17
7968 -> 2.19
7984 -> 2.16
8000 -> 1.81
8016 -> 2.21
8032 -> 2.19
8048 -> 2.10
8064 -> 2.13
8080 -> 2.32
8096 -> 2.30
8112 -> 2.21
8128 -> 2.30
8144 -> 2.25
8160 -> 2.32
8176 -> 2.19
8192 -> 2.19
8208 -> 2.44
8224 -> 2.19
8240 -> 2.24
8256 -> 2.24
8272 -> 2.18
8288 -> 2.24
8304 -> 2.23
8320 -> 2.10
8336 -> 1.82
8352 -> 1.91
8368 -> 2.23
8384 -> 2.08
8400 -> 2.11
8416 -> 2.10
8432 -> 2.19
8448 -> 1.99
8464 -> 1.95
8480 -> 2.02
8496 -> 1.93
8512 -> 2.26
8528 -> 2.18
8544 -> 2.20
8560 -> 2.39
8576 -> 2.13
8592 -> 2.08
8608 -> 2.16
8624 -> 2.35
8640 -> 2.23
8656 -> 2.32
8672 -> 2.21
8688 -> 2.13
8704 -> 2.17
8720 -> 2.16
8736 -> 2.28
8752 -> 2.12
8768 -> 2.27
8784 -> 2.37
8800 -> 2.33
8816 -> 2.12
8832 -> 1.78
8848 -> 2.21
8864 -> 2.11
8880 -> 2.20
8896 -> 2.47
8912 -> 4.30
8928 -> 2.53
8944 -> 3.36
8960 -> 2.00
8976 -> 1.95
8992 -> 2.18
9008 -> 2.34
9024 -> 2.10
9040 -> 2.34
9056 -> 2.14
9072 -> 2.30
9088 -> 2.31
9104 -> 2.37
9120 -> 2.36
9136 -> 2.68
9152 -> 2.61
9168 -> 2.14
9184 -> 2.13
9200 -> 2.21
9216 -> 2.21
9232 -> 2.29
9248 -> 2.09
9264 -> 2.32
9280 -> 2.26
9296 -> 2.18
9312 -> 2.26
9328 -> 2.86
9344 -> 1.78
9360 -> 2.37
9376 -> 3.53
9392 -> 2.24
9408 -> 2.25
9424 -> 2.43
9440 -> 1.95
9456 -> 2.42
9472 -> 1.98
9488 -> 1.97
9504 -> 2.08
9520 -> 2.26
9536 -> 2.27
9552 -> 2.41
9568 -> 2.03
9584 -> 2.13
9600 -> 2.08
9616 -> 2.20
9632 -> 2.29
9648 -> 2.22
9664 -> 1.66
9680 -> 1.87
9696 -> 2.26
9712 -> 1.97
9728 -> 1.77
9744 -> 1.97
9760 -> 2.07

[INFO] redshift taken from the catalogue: 0.358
